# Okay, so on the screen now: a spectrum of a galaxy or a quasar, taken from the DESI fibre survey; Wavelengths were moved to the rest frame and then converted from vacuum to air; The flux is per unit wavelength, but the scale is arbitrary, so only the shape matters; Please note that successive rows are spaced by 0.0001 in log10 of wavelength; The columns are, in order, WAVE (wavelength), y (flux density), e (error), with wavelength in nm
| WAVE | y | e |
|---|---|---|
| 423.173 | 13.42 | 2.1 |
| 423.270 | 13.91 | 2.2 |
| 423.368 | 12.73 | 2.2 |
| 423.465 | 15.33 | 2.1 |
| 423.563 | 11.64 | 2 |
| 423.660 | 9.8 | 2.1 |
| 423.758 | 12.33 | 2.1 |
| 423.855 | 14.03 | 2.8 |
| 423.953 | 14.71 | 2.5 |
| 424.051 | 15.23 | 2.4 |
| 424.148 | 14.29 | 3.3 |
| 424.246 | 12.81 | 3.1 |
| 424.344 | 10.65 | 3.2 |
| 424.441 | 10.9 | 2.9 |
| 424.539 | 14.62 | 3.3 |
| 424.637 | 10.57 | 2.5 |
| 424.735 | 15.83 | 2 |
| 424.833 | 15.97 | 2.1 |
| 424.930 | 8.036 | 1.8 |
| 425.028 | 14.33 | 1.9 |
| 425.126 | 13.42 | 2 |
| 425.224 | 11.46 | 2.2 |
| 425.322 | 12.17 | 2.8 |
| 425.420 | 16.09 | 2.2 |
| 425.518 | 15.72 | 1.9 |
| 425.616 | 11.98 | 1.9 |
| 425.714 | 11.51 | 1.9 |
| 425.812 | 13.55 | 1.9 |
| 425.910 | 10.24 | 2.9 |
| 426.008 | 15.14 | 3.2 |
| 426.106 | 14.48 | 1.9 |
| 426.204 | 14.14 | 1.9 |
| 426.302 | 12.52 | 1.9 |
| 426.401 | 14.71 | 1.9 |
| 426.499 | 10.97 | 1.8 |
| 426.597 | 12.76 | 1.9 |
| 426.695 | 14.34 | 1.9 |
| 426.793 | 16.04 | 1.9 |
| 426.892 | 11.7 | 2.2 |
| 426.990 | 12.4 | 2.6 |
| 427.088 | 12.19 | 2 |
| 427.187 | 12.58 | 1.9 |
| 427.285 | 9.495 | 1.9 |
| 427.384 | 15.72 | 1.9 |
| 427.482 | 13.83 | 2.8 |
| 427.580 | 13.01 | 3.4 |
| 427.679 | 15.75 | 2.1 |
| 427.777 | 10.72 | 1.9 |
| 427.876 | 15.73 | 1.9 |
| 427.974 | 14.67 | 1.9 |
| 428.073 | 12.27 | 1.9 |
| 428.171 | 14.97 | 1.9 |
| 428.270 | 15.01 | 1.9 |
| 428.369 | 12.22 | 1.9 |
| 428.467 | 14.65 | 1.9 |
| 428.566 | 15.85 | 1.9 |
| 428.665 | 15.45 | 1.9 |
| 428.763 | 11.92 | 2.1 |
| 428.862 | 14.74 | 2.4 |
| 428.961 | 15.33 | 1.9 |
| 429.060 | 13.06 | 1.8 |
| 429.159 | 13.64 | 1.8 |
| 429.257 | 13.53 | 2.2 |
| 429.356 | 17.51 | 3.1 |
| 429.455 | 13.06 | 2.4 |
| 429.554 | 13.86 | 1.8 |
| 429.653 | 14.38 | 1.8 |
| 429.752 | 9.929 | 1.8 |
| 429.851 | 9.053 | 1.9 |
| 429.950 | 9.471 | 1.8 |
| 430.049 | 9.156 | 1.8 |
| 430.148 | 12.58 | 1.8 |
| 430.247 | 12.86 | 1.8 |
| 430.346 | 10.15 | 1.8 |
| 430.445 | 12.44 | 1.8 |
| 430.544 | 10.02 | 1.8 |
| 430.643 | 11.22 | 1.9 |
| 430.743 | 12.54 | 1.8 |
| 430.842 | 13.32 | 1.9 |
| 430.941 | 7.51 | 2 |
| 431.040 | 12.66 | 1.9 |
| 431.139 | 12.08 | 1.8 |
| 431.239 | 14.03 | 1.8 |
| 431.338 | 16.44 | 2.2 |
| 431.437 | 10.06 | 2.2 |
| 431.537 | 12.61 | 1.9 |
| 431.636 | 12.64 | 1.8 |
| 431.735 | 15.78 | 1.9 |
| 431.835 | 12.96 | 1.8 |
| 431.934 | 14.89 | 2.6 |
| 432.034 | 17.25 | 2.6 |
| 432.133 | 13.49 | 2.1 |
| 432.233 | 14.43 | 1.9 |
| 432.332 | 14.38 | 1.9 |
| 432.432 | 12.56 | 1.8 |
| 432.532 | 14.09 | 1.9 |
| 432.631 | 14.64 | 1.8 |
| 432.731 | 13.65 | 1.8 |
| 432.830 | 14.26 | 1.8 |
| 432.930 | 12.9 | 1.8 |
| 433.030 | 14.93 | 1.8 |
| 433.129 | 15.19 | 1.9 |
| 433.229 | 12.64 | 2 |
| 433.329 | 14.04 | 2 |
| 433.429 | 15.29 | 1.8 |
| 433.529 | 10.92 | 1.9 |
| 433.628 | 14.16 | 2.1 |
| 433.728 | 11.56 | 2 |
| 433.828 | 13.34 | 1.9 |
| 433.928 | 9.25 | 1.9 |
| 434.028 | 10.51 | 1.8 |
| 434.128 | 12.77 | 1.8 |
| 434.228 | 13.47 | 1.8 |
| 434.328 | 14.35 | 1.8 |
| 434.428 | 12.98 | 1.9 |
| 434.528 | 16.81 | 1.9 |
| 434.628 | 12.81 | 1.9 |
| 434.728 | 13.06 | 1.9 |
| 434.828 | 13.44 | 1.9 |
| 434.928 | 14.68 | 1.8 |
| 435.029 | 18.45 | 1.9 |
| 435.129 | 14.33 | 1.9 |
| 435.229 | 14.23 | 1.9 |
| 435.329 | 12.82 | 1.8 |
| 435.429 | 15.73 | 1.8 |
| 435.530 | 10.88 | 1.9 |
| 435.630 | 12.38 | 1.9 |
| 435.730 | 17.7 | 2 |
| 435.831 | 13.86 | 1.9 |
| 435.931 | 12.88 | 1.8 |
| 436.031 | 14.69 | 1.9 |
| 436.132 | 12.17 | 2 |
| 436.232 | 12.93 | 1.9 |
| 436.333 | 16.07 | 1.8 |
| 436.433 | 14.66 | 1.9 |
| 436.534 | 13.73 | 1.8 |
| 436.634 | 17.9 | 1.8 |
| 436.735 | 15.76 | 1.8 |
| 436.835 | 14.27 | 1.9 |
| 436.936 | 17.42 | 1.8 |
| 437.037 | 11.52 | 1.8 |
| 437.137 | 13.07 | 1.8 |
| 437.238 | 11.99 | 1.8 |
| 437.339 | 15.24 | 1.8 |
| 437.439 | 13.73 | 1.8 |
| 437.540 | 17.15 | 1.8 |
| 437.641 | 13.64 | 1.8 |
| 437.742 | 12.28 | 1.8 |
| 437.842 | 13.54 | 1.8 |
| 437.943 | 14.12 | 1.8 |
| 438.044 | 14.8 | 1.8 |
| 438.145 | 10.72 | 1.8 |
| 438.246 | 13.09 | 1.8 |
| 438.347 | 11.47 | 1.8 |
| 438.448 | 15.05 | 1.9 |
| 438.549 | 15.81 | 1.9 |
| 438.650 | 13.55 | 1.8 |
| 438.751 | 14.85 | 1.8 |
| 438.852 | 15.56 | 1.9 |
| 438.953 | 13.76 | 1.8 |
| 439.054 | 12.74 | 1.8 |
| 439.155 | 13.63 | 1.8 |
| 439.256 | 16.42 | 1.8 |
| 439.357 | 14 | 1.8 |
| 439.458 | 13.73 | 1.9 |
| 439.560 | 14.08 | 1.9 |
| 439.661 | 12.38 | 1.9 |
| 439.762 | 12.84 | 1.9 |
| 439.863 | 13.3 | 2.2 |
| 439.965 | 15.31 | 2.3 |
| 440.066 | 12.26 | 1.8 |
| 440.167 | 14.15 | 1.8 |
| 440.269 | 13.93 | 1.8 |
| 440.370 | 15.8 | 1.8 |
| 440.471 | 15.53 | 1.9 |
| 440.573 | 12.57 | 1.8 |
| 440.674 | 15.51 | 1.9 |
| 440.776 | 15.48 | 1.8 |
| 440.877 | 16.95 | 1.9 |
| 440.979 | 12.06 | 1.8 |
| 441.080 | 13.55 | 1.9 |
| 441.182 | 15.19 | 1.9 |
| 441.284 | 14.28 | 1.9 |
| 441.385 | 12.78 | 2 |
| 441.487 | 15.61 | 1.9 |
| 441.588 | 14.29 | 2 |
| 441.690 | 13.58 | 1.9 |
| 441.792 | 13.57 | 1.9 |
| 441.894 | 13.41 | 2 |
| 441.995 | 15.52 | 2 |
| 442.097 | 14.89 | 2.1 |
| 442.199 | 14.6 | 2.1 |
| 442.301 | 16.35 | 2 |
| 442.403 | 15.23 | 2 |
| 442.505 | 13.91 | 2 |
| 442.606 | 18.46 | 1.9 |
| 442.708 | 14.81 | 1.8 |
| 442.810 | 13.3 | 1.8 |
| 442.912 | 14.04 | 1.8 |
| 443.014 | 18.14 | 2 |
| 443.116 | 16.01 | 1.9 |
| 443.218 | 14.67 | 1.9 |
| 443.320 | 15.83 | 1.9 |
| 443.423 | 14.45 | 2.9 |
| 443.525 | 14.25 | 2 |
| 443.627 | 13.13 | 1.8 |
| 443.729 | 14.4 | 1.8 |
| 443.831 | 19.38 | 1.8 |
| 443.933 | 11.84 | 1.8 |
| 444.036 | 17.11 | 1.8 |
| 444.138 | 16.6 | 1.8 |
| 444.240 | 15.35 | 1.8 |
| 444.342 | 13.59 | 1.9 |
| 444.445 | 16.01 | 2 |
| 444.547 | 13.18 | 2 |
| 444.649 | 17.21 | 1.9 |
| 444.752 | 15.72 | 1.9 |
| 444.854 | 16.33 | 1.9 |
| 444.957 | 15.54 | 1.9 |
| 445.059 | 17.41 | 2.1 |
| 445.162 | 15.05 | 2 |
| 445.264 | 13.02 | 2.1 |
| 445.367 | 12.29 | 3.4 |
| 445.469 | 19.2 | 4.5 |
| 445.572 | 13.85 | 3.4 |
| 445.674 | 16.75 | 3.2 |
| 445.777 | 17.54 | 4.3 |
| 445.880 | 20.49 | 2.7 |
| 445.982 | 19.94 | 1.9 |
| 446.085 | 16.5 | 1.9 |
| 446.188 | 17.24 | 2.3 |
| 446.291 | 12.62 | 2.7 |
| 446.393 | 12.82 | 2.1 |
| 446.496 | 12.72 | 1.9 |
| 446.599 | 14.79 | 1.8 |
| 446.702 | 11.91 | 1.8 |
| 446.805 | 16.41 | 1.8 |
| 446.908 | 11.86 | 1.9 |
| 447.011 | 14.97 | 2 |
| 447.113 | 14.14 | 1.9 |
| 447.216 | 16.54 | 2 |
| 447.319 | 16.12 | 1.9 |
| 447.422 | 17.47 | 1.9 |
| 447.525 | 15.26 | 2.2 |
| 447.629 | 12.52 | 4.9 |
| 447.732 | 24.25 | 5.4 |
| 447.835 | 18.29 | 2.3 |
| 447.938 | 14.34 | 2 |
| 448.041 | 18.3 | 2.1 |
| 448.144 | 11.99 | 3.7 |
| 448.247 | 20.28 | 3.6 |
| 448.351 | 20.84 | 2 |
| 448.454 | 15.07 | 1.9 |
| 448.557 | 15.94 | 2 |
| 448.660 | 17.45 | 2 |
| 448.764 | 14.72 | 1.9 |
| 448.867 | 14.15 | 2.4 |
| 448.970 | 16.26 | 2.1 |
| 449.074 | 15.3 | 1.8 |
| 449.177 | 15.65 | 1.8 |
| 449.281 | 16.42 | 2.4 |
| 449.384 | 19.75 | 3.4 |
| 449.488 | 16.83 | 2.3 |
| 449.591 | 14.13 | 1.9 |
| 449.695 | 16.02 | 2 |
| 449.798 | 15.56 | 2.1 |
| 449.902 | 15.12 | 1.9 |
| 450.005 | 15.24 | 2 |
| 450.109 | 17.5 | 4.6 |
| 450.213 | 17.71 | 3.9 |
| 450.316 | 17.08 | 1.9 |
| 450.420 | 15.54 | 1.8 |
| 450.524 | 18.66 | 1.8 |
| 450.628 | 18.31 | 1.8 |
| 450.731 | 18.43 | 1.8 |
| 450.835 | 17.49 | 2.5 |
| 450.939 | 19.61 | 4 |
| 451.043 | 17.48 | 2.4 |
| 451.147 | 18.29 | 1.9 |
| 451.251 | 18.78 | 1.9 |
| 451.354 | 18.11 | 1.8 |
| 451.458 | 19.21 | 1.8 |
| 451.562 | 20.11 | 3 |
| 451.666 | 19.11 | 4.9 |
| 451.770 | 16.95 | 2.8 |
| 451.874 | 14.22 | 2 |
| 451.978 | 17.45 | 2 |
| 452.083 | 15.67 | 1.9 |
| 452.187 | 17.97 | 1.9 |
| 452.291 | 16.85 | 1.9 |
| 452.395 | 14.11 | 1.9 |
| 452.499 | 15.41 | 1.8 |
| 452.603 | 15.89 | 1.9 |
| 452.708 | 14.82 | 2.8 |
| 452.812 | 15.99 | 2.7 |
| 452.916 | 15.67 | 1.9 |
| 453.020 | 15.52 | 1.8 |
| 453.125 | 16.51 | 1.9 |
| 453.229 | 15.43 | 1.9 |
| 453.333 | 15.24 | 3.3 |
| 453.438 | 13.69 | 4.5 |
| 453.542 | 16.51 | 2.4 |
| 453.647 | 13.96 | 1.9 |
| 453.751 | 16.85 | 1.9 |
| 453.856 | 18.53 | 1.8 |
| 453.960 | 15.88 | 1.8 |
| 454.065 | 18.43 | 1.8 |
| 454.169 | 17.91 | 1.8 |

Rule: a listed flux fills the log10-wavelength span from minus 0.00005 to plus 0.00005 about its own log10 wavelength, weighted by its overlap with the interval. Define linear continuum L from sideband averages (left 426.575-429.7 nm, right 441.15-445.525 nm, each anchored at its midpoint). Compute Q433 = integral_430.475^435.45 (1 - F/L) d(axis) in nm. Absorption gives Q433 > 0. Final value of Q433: 0.284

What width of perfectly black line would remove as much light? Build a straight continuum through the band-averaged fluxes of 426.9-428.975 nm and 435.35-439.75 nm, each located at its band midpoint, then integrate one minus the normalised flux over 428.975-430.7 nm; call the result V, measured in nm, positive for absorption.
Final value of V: 0.20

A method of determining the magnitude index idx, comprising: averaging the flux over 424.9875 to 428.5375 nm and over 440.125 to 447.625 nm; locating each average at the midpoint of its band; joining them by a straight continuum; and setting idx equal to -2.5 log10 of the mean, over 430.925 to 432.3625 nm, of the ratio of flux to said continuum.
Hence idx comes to 0.03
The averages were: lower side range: 13.4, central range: 13.5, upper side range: 15.1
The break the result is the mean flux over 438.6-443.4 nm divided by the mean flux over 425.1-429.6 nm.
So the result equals 1.07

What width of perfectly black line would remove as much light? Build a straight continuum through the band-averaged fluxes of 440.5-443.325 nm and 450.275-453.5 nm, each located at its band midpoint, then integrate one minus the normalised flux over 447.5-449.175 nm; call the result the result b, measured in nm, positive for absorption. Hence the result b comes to -0.04 nm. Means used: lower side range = 14.8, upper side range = 16.9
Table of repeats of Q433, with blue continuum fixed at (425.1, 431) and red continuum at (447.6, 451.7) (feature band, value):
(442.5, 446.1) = 0.09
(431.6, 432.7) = -0.04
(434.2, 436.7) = 0.02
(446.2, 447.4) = 0.17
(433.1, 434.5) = 0.12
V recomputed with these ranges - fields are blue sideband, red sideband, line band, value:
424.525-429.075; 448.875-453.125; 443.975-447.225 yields 0.13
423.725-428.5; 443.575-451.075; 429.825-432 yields 0.29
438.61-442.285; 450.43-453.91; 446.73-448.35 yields -0.04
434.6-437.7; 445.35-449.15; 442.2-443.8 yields 0.02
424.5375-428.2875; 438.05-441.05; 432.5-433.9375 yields 0.02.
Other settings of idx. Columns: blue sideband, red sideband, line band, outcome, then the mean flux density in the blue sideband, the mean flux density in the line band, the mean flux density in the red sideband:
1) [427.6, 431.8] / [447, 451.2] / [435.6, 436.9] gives -0.03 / 13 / 14.6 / 16.7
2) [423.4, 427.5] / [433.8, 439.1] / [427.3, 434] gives 0.02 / 13.1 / 13.2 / 13.9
